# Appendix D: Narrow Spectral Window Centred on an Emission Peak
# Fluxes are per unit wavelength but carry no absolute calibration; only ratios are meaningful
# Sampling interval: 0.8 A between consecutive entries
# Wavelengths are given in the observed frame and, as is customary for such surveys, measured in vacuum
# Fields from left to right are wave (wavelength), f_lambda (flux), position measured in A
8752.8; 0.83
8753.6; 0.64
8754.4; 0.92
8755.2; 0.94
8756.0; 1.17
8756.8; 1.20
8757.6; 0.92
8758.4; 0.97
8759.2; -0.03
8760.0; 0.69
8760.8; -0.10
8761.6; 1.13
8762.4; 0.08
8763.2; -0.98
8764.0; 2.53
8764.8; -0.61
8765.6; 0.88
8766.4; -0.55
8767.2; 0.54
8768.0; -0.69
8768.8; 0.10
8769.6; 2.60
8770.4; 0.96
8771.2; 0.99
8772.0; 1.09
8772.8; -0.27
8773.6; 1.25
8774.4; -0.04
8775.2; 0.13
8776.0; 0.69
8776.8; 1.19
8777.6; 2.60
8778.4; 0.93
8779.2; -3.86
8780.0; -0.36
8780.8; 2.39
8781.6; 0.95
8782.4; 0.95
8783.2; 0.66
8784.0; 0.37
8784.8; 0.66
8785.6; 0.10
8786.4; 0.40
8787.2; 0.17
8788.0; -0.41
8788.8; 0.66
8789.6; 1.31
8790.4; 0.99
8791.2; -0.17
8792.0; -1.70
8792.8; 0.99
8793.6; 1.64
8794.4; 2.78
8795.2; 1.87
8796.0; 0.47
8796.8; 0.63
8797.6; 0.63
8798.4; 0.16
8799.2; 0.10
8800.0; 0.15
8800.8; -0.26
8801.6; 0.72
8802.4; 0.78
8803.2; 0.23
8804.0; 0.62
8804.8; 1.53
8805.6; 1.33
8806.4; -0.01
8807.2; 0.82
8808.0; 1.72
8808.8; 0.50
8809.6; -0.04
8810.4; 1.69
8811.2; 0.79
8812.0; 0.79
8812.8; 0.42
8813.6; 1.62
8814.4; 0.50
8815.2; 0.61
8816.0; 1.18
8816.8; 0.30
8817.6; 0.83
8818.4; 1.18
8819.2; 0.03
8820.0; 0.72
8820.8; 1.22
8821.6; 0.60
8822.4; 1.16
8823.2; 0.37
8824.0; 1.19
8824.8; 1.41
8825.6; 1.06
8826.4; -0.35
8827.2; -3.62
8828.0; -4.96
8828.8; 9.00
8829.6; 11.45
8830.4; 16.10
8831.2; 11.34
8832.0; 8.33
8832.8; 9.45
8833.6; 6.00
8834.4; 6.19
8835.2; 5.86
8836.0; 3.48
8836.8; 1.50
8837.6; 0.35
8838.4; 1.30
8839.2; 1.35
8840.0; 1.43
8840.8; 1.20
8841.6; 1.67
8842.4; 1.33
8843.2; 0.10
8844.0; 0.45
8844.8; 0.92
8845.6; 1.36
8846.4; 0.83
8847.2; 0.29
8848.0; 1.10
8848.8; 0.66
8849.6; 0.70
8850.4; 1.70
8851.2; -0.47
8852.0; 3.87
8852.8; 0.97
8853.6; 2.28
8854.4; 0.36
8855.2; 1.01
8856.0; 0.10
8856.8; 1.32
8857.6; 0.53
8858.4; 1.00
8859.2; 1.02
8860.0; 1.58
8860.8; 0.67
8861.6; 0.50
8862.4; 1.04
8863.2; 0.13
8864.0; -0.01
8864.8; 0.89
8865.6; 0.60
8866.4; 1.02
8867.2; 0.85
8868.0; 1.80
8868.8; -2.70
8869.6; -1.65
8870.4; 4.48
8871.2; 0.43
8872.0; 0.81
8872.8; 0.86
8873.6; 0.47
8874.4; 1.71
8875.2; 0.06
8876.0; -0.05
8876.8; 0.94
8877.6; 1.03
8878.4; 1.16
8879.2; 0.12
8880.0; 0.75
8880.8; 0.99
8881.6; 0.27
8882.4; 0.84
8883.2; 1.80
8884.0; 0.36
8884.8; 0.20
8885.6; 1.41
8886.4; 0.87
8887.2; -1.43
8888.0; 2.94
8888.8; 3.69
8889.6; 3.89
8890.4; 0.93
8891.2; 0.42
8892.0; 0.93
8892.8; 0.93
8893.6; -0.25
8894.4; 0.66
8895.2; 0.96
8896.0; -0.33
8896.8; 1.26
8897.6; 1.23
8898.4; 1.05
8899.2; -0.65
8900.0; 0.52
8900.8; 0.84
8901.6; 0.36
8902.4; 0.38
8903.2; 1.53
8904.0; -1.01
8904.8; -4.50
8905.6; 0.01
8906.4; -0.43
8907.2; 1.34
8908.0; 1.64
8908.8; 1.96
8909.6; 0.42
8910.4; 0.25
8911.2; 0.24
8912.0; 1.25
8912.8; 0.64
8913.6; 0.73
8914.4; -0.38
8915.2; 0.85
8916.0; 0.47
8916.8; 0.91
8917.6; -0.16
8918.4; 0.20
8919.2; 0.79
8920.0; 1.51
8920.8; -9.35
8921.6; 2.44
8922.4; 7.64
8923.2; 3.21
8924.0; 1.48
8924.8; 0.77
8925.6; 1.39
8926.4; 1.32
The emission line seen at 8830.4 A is [O III]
